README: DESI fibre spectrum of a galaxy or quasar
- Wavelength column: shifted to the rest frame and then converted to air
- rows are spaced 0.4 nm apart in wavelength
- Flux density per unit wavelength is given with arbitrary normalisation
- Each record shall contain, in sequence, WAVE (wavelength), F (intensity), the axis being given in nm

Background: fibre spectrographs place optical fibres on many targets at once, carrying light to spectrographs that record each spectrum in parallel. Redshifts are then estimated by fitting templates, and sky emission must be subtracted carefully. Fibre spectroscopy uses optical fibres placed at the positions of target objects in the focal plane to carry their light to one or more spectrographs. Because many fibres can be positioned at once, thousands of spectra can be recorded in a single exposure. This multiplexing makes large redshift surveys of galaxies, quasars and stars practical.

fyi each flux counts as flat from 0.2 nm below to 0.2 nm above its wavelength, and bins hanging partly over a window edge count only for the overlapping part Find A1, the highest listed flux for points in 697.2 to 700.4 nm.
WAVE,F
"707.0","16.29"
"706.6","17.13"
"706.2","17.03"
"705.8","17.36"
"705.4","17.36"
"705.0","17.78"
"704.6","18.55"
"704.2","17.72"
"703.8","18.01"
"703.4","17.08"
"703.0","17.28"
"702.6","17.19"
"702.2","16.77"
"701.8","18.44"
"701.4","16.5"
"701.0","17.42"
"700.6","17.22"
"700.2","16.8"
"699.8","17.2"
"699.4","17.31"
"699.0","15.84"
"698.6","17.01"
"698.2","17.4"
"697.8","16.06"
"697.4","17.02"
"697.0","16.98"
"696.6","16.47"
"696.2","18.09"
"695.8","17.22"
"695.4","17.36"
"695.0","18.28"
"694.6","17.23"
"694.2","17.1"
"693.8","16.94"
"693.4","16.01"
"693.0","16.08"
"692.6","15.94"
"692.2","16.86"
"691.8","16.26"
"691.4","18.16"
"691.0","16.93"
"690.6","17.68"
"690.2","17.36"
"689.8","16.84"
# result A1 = 17.4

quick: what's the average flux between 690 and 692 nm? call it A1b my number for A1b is 17.3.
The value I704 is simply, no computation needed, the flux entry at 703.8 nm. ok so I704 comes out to 18.01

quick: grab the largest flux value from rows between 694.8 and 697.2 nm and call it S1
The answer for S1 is 18.28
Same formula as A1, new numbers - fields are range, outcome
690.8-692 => 18.16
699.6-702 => 18.44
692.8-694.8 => 17.23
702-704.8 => 18.55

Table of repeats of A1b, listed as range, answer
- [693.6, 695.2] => 17.4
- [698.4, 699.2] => 16.4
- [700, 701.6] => 17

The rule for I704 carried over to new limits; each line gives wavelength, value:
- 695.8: 17.22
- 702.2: 16.77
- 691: 16.93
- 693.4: 16.01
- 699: 15.84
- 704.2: 17.72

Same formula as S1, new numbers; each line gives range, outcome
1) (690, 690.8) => 17.68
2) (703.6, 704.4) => 18.01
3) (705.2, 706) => 17.36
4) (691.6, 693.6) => 16.86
